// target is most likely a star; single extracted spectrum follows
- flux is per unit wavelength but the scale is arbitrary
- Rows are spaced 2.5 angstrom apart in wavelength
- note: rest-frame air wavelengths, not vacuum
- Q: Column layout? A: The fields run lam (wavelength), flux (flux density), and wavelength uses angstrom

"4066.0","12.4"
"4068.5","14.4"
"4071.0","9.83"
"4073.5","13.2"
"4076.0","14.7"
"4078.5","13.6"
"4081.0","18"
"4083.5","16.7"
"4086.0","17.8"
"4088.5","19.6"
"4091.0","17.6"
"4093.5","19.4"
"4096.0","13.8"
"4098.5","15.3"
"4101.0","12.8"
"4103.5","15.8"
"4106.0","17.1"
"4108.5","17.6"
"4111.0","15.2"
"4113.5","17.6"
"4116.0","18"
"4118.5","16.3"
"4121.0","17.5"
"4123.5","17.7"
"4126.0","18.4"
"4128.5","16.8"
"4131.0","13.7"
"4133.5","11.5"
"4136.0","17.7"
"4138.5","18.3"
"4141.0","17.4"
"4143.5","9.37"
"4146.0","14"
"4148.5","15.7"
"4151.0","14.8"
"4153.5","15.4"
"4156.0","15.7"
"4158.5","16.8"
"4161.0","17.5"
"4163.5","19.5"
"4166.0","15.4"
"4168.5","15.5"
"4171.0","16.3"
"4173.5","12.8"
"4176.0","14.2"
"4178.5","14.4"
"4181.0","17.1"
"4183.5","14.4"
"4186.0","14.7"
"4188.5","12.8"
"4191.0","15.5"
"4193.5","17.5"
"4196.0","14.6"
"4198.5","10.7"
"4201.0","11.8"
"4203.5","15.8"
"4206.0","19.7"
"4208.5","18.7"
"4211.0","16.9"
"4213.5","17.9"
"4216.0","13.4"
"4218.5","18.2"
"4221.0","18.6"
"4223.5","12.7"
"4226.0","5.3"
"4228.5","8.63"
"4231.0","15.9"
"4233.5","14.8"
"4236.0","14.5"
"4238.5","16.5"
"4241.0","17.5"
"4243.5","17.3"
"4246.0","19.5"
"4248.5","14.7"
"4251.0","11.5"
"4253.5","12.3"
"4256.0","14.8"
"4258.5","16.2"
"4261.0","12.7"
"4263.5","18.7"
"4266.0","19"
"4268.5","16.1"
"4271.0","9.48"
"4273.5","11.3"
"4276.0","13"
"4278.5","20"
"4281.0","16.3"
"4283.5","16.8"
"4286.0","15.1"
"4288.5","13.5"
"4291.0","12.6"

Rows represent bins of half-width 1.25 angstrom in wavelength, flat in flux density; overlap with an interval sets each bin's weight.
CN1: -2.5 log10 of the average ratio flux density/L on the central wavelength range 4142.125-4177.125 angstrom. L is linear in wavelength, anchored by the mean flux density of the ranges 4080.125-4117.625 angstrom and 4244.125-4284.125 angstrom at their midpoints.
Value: 0.07 mag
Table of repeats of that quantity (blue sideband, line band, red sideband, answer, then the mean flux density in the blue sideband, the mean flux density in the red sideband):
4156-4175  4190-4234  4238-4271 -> 0.08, 16.2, 15.7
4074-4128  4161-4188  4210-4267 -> 0.03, 16.6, 15.1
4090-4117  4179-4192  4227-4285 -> 0.06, 16.4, 15.1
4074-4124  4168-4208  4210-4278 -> 0.04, 16.5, 14.8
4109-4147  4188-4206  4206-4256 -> 0.06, 16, 15.1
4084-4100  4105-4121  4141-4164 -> -0.03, 17.2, 15.4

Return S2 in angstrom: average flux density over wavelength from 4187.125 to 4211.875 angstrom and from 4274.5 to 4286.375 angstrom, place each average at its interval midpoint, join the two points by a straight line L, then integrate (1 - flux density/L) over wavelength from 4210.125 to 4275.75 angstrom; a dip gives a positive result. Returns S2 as 4.5 angstrom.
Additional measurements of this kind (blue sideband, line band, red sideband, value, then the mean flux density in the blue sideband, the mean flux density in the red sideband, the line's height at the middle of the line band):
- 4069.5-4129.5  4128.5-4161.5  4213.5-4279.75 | 1.2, 16.3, 14.8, 15.8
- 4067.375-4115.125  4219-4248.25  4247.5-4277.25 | -0.7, 15.8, 14.1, 14.4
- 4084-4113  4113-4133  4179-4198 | -0.8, 16.6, 15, 16.2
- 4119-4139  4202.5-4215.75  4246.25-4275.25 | -2.0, 16.4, 14.4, 15.2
